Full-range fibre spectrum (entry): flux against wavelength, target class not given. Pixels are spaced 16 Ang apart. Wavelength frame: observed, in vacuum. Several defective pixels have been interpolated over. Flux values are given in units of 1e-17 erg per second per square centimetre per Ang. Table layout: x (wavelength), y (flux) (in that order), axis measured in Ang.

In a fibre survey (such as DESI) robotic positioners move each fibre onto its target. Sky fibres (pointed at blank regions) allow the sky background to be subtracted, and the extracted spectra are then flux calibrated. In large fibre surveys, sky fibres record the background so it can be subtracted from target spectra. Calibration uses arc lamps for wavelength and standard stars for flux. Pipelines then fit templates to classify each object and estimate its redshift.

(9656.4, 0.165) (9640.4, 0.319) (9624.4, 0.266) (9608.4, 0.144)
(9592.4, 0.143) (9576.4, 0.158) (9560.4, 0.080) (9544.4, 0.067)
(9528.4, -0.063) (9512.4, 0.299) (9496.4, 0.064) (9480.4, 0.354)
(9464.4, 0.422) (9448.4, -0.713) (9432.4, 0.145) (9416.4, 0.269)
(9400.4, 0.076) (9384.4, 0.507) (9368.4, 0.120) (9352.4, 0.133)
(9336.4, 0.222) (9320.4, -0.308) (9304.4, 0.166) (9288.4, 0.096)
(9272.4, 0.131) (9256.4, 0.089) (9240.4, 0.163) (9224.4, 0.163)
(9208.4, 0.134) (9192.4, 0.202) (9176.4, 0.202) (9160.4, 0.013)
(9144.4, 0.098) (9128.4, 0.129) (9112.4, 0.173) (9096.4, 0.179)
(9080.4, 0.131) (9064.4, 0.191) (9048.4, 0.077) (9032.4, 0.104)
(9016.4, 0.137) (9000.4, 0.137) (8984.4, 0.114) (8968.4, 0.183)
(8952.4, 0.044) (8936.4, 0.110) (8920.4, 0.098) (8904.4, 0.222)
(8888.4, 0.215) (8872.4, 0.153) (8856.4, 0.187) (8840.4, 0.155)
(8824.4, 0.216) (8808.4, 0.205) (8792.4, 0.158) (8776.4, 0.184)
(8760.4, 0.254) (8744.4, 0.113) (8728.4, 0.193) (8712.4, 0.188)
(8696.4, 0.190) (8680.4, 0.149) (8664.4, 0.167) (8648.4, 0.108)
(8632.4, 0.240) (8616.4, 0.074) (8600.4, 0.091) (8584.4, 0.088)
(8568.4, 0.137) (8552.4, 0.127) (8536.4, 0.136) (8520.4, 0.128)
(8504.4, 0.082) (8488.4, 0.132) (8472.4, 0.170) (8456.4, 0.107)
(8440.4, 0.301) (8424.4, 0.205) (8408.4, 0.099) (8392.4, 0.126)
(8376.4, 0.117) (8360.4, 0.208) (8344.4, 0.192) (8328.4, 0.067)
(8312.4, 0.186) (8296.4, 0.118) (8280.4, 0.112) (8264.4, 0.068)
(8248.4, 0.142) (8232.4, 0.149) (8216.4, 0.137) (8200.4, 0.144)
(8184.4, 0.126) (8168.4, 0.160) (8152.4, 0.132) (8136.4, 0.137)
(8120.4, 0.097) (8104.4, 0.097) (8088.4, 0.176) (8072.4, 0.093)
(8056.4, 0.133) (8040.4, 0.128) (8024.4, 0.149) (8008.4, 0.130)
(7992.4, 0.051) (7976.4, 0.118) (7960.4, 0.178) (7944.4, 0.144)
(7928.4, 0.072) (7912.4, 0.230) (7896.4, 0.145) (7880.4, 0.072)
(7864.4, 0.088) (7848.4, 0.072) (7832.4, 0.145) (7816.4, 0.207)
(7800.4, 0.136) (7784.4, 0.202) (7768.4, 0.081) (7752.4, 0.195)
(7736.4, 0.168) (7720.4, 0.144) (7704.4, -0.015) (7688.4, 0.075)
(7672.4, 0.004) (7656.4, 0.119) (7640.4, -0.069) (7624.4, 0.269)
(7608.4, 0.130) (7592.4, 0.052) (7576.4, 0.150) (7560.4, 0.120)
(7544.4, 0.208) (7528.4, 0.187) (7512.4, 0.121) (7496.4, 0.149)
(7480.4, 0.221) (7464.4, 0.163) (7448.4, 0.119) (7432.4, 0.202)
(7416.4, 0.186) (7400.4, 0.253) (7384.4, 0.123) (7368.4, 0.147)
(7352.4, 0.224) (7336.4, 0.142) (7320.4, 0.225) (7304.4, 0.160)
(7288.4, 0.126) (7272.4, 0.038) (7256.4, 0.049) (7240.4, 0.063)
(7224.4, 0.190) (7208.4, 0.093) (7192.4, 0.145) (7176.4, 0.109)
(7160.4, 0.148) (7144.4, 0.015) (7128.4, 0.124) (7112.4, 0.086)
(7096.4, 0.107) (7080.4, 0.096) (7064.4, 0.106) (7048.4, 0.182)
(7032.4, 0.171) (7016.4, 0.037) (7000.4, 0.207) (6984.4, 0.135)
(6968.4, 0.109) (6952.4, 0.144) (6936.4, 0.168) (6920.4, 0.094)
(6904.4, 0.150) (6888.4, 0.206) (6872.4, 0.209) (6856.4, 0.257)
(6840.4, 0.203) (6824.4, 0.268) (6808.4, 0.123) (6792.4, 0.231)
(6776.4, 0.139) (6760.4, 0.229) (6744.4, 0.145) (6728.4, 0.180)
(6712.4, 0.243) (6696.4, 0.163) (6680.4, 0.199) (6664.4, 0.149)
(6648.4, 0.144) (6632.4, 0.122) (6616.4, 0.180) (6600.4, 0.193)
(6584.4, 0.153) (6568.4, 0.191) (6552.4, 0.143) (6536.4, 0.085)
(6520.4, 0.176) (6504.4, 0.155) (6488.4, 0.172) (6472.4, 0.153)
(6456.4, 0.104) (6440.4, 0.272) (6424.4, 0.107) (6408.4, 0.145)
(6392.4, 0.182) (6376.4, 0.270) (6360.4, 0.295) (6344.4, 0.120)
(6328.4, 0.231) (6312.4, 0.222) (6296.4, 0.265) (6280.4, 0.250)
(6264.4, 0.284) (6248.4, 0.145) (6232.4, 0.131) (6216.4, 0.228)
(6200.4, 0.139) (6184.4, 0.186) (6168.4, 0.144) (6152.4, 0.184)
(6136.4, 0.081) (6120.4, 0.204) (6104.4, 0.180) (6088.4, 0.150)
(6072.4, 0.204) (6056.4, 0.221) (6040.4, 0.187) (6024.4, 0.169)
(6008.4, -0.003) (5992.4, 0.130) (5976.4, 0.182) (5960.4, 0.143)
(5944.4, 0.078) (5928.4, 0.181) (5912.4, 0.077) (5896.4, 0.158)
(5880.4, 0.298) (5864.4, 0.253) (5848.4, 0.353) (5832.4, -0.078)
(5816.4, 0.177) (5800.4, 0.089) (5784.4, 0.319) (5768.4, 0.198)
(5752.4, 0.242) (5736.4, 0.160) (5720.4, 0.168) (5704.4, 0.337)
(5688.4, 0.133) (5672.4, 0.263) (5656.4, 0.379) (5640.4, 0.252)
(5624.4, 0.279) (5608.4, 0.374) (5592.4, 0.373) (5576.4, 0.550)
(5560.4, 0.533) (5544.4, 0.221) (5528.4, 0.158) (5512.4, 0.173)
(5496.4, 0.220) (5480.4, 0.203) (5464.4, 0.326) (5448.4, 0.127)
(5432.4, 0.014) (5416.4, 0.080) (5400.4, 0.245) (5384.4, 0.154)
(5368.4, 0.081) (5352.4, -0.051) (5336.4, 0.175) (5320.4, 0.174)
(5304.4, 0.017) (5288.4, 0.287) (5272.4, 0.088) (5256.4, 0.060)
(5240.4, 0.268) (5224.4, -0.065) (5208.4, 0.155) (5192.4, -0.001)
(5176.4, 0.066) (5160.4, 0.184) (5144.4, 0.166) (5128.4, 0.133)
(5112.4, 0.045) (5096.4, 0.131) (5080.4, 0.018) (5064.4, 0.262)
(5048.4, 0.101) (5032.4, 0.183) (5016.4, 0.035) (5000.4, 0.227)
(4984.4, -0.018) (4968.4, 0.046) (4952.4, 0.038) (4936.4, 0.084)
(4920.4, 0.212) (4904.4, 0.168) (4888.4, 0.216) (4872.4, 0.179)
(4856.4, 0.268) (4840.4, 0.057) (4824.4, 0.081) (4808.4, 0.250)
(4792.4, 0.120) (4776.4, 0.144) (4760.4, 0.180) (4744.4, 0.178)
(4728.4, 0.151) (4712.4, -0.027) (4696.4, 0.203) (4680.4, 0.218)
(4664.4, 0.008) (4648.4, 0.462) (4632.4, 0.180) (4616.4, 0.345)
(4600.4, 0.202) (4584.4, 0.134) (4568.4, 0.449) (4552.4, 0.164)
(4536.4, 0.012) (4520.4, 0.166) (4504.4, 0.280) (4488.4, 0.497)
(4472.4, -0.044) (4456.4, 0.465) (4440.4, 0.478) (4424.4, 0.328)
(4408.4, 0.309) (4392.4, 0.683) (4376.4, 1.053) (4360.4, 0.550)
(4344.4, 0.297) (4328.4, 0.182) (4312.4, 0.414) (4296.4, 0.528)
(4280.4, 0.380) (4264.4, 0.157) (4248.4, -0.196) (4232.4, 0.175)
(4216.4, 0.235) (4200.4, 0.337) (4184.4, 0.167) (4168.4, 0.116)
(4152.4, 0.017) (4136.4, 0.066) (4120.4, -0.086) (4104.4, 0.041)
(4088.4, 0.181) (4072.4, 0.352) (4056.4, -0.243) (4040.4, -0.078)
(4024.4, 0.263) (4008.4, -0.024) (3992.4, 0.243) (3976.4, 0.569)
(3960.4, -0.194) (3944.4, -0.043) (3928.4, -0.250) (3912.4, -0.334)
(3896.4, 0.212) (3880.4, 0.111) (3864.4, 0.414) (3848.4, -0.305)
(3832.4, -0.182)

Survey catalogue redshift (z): 2.60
